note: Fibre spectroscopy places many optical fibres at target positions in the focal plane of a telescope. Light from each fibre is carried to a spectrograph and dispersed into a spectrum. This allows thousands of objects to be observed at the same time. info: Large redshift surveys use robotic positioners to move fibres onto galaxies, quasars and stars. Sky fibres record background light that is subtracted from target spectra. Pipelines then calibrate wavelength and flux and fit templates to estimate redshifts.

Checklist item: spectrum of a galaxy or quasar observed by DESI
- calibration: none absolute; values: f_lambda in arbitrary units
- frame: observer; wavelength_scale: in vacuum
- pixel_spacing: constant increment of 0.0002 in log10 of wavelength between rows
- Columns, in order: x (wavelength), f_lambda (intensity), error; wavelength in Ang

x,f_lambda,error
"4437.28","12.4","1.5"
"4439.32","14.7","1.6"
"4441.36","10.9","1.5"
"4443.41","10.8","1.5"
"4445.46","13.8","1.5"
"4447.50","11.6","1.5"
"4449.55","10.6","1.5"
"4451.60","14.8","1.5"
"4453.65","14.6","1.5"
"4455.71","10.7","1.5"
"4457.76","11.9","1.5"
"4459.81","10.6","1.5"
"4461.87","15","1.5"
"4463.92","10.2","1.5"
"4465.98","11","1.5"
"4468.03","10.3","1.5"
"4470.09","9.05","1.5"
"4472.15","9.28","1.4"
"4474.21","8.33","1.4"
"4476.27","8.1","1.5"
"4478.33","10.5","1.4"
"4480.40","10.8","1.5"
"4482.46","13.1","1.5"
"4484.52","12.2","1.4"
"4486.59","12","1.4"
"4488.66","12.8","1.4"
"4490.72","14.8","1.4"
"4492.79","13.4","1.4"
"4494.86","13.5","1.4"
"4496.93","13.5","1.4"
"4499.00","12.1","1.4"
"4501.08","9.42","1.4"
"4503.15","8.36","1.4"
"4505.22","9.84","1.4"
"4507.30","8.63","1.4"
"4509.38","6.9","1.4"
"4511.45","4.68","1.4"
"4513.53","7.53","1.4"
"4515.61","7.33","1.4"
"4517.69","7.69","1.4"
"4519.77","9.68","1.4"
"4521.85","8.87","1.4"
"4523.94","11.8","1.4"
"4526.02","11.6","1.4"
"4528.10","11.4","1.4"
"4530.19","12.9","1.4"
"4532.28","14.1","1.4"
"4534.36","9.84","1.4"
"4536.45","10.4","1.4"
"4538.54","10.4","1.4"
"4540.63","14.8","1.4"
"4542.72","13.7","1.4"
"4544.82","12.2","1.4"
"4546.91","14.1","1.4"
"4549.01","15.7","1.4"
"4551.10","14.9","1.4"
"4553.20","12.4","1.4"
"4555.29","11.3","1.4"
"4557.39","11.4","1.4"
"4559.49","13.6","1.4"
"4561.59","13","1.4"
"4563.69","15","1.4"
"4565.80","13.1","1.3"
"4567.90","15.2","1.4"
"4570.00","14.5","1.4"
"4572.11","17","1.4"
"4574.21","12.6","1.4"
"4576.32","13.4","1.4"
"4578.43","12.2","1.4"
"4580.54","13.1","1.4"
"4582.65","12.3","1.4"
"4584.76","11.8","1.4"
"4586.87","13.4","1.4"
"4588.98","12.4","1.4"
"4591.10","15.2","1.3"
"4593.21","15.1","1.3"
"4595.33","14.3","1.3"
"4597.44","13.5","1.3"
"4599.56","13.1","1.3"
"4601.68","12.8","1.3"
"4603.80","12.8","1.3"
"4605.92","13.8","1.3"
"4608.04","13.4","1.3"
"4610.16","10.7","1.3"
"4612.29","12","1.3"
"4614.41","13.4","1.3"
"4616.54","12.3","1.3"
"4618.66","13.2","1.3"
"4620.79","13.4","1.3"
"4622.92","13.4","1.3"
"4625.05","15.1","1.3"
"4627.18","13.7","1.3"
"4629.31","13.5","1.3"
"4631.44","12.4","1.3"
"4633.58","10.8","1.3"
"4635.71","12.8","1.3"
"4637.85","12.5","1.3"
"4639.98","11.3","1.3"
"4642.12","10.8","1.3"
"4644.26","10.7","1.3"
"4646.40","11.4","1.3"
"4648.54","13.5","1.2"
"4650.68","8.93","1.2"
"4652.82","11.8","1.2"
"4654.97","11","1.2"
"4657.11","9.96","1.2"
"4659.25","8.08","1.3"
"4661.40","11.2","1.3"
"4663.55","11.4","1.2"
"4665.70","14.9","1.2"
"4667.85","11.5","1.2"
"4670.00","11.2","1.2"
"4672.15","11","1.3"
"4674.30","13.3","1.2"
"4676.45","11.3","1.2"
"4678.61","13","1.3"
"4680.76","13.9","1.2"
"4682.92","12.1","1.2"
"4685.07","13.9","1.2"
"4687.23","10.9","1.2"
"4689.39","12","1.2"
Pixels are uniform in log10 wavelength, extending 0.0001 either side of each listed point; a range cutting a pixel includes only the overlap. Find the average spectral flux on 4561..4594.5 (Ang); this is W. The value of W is 13.7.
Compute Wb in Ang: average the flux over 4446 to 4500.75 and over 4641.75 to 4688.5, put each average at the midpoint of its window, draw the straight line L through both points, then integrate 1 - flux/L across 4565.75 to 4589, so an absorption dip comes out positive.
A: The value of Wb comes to -3.6 Ang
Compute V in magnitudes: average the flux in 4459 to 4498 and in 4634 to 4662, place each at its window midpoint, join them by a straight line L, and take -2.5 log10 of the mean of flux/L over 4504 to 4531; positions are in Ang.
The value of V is 0.24 mag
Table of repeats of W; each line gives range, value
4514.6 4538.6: 10.5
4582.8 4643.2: 12.9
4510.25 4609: 12.5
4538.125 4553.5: 13.7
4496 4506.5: 10.6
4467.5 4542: 10.6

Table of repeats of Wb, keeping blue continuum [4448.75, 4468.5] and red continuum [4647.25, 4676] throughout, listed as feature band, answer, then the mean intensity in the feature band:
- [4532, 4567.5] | -3.7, 13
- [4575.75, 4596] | -2.9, 13.3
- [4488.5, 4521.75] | 5.6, 9.9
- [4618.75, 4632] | -2.4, 13.6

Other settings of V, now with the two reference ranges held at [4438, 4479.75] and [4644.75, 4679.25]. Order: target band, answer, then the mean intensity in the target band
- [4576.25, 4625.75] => -0.15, 13.2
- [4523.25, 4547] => -0.08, 12.2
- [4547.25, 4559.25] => -0.16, 13.2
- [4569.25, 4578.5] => -0.23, 14.1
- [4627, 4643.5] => -0.06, 12.1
